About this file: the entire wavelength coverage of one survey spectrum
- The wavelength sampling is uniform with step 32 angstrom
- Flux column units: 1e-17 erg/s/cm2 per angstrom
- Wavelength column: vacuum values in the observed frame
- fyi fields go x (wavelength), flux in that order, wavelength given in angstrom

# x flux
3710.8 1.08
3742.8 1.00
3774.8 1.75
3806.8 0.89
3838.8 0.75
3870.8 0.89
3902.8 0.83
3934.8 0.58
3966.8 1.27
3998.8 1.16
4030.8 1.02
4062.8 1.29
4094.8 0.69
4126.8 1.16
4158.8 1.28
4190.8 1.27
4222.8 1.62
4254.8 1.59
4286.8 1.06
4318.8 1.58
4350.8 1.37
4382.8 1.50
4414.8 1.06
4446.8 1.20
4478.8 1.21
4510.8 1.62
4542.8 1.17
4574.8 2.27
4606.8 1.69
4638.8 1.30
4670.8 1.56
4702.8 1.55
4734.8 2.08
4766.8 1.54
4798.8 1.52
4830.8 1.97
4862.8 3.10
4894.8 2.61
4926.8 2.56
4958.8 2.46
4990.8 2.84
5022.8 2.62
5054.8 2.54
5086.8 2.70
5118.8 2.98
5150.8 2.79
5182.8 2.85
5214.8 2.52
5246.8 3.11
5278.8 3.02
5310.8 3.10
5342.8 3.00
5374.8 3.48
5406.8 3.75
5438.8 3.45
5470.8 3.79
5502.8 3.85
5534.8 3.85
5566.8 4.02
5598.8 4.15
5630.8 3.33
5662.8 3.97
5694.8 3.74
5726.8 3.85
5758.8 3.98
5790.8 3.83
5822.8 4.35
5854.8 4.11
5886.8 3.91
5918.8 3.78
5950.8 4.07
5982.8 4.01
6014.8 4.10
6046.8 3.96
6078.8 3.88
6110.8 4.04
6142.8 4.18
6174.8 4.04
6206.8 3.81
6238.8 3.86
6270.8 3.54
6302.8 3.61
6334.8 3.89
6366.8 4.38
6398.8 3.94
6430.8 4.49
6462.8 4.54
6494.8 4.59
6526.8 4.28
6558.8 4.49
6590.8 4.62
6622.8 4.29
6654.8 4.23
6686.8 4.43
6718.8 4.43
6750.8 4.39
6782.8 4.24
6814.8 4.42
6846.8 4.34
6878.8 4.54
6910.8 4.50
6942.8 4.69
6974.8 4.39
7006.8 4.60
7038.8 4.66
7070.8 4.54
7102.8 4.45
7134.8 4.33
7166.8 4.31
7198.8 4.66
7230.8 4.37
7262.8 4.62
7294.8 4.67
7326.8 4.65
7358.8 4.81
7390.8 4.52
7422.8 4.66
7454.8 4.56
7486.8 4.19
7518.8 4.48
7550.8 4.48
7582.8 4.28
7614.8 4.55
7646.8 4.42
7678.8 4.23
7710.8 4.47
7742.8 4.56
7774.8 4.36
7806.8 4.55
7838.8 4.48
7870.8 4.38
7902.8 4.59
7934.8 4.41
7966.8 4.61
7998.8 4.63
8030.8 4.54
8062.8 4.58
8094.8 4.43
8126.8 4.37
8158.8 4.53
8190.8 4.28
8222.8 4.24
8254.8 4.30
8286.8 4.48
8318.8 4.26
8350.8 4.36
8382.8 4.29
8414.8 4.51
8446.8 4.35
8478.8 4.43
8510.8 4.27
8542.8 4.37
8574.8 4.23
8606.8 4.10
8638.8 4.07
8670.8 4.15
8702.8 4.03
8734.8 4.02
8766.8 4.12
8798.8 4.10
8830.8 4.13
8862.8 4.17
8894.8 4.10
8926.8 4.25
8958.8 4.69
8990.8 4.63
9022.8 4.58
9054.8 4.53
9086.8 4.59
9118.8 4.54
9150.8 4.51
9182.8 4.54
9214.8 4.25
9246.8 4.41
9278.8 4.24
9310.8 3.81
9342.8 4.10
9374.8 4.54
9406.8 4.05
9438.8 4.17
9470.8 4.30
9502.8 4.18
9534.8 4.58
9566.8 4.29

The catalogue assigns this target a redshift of 0.213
